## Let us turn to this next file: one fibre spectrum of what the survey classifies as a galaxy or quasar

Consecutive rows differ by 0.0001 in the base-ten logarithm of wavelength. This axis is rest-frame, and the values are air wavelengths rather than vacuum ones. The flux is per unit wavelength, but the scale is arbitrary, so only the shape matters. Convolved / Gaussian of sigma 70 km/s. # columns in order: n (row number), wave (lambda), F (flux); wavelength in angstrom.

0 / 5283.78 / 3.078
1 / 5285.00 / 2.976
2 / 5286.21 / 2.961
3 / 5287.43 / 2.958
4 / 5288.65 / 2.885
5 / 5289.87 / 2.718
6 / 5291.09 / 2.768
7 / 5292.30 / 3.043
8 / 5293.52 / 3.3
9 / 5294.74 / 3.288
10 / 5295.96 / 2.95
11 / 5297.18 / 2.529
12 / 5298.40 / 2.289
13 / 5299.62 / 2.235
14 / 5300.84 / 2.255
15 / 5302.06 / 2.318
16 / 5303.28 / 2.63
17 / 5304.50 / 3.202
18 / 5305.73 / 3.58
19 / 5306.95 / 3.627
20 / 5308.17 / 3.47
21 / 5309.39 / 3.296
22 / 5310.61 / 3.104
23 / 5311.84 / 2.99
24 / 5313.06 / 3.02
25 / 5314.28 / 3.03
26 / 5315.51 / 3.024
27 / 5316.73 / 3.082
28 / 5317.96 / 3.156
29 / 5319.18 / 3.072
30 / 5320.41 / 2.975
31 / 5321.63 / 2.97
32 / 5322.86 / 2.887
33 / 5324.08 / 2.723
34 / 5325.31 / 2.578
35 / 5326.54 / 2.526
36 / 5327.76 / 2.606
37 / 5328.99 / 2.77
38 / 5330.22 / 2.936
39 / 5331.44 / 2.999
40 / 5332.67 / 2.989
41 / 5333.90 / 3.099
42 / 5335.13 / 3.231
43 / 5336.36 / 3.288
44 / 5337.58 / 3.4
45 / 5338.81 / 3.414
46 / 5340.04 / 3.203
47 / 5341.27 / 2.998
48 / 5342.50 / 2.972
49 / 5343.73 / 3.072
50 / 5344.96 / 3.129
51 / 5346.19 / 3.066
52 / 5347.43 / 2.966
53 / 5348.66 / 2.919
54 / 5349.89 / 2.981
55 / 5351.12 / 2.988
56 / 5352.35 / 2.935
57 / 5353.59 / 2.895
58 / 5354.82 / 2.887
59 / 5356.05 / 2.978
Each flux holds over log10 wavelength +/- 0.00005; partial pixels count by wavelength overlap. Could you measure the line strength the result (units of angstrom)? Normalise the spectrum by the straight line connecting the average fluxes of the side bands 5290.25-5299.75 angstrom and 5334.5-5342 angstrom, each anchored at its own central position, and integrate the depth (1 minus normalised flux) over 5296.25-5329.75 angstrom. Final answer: 1.3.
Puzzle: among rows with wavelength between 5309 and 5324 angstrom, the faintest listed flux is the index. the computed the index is 2.887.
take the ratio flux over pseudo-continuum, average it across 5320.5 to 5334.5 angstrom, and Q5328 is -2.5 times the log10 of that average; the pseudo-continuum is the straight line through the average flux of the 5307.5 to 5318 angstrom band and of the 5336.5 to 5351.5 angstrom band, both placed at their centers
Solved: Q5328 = 0.104 mag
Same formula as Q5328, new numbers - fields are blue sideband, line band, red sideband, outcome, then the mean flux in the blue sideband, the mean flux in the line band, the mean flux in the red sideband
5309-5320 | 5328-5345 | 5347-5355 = -0.04 mag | 3.08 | 3.1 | 2.94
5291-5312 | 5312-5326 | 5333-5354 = 0.02 mag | 2.94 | 2.95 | 3.09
